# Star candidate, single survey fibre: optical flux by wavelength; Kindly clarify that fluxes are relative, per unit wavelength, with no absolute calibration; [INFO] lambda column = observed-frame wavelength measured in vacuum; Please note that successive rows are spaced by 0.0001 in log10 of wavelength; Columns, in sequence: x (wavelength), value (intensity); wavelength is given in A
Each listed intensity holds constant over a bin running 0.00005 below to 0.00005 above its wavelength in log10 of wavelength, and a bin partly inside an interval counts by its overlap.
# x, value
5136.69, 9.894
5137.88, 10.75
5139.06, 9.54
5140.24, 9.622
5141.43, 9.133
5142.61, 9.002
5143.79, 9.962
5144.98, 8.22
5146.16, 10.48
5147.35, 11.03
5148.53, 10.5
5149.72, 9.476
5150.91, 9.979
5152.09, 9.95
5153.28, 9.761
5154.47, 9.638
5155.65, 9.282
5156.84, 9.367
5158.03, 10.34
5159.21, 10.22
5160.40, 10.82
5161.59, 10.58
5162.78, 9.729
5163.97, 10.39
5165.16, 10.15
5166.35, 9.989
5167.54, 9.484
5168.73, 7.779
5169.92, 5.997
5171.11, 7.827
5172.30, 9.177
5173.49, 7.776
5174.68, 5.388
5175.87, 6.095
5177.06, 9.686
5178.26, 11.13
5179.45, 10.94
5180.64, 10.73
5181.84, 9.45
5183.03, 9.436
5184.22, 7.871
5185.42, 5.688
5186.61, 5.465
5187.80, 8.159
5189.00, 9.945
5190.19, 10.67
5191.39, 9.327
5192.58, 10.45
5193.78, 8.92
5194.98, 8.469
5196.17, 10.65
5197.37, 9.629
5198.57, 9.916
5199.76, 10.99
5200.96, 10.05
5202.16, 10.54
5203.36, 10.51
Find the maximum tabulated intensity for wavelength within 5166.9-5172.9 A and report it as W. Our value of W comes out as 9.484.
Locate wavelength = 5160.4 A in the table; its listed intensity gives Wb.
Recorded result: 10.82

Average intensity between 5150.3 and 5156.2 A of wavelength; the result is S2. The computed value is 9.73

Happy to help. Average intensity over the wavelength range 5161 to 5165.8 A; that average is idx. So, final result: 10.2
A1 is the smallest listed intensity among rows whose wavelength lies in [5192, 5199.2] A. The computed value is 8.469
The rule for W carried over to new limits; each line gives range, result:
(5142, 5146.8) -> 10.48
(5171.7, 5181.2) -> 11.13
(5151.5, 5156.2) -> 9.95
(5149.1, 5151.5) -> 9.979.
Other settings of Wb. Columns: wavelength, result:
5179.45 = 10.94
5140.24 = 9.622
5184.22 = 7.871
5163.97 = 10.39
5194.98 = 8.469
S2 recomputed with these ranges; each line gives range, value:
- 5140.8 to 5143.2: 9.08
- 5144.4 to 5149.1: 10.1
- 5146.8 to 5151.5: 10.2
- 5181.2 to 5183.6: 9.45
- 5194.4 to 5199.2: 9.7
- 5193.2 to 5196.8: 9.35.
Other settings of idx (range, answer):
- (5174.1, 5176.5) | 5.81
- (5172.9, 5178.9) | 8.04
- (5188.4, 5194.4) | 9.85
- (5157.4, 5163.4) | 10.3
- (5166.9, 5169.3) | 8.66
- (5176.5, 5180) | 10.6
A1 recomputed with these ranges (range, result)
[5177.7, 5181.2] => 10.73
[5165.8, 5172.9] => 5.997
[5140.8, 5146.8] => 8.22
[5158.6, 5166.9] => 9.729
